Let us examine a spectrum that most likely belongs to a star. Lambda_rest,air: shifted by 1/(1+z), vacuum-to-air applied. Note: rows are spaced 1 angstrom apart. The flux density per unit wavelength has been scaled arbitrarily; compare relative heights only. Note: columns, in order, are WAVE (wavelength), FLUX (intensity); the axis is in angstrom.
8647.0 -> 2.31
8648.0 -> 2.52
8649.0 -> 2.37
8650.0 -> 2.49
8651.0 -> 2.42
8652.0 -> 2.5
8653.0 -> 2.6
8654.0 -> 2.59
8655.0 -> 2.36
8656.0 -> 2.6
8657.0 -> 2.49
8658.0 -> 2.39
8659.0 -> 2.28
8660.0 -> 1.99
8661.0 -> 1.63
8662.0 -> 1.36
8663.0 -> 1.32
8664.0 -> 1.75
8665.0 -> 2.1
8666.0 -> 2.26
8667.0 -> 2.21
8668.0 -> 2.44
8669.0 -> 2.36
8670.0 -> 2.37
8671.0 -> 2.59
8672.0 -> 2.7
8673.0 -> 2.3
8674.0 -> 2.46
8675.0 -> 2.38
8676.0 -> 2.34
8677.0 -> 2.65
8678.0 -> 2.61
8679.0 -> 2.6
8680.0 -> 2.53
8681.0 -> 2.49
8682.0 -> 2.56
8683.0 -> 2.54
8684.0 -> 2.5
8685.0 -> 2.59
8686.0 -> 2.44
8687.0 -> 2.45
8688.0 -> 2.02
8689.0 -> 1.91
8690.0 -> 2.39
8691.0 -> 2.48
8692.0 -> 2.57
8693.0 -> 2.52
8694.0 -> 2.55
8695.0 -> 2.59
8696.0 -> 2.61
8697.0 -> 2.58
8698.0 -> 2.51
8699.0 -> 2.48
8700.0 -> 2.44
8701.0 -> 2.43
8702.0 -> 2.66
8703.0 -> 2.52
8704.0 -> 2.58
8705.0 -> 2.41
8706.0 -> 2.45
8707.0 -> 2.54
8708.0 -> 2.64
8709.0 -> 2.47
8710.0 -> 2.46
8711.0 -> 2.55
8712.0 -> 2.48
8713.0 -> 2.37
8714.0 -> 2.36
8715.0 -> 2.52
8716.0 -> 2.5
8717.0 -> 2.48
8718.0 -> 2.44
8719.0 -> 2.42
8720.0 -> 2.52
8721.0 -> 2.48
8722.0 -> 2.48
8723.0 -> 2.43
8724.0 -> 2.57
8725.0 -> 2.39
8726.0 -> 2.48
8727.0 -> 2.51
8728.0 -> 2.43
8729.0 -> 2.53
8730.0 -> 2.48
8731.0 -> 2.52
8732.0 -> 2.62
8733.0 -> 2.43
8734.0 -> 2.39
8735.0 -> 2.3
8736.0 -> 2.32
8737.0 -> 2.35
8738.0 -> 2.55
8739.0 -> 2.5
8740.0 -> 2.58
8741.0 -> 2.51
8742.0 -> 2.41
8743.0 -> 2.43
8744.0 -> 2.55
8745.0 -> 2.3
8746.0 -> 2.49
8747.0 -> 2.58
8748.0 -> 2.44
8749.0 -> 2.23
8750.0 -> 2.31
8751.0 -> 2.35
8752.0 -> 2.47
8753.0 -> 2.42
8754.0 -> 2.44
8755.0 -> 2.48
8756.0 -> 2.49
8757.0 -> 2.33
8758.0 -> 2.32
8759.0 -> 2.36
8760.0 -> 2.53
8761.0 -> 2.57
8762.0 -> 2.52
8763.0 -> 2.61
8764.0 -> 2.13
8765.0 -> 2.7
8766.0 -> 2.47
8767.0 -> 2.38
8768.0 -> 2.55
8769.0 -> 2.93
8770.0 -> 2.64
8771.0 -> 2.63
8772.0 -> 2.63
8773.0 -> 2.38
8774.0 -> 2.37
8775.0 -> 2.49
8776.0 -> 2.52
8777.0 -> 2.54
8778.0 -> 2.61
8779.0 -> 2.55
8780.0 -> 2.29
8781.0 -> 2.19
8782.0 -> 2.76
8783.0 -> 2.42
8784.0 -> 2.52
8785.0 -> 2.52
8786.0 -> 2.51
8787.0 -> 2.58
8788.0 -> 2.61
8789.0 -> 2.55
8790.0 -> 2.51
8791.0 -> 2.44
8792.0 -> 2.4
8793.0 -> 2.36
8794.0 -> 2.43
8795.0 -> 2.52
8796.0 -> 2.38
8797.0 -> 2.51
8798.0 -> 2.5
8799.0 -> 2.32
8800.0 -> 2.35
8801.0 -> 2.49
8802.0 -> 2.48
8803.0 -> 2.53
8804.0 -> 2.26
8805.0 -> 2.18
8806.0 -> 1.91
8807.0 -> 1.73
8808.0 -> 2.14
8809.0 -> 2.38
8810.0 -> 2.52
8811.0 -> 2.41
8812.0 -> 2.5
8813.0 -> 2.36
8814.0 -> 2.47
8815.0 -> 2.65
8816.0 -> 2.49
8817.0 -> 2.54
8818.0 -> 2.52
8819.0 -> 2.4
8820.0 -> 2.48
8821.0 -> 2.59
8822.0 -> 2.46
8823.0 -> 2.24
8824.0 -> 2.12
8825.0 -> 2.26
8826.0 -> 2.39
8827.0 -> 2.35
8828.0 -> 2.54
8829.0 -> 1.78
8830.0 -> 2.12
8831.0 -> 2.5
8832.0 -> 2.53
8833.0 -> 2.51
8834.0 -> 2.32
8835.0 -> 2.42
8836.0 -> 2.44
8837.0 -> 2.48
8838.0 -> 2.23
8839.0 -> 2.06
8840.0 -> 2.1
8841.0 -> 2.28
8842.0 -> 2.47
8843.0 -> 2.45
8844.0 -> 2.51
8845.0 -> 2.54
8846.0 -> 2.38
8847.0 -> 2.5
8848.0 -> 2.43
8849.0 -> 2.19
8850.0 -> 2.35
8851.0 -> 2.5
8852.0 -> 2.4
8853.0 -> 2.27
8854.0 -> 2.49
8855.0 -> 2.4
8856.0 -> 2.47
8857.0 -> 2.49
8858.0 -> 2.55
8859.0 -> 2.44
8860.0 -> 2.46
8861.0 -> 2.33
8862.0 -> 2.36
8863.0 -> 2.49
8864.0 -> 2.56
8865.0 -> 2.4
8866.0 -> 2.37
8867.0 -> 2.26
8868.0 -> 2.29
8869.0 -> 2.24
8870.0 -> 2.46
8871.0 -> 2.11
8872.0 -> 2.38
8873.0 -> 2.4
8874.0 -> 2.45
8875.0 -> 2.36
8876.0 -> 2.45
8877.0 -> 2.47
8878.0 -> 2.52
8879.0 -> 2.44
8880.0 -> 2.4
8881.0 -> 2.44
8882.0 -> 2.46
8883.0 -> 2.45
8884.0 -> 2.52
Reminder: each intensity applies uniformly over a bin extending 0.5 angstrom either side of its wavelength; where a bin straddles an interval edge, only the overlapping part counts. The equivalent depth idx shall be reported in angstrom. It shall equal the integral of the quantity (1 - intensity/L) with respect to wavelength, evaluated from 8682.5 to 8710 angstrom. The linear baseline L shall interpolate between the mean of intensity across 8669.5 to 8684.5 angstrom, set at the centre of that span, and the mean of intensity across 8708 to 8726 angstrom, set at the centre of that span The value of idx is 0.15 angstrom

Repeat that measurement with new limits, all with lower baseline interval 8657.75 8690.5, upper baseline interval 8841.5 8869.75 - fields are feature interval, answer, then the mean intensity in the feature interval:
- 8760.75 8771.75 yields -1.0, 2.56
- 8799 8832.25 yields 0.5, 2.35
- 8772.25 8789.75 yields -1.0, 2.5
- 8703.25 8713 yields -0.8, 2.5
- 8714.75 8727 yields -0.8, 2.48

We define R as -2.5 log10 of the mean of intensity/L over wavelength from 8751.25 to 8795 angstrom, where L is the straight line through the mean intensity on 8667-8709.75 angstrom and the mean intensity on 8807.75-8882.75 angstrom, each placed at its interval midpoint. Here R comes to -0.03 mag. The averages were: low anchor 2.48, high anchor 2.39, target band 2.49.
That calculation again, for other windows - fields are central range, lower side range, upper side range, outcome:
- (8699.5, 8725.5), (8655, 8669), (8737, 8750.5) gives -0.080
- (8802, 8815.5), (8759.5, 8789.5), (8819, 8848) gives 0.051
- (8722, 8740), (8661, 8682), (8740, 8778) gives -0.022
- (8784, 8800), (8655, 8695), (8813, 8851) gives -0.047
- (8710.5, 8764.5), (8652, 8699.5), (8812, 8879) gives -0.034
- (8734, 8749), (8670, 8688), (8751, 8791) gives 0.025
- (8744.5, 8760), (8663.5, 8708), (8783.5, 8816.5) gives 0.009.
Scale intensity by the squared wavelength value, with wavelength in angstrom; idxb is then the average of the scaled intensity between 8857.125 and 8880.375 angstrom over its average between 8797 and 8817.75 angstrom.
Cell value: 1.0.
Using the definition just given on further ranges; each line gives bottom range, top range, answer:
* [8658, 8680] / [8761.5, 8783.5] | 1.15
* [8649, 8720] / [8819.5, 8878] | 1.03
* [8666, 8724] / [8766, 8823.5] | 1.01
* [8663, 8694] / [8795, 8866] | 1.03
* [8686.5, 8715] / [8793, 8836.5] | 0.99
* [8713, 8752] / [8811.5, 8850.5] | 0.99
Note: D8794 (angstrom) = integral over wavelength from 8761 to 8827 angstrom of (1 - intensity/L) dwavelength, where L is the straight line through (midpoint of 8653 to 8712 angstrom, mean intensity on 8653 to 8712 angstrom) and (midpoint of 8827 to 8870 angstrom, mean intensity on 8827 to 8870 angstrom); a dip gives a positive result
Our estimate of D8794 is -1.7 angstrom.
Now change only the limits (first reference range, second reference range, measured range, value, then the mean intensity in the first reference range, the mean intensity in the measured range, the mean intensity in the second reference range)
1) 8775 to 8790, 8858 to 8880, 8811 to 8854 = 1.0 angstrom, 2.51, 2.39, 2.4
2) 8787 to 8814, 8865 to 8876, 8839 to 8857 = -0.3 angstrom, 2.38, 2.39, 2.34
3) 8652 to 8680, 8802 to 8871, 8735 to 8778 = -2.5 angstrom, 2.29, 2.47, 2.37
